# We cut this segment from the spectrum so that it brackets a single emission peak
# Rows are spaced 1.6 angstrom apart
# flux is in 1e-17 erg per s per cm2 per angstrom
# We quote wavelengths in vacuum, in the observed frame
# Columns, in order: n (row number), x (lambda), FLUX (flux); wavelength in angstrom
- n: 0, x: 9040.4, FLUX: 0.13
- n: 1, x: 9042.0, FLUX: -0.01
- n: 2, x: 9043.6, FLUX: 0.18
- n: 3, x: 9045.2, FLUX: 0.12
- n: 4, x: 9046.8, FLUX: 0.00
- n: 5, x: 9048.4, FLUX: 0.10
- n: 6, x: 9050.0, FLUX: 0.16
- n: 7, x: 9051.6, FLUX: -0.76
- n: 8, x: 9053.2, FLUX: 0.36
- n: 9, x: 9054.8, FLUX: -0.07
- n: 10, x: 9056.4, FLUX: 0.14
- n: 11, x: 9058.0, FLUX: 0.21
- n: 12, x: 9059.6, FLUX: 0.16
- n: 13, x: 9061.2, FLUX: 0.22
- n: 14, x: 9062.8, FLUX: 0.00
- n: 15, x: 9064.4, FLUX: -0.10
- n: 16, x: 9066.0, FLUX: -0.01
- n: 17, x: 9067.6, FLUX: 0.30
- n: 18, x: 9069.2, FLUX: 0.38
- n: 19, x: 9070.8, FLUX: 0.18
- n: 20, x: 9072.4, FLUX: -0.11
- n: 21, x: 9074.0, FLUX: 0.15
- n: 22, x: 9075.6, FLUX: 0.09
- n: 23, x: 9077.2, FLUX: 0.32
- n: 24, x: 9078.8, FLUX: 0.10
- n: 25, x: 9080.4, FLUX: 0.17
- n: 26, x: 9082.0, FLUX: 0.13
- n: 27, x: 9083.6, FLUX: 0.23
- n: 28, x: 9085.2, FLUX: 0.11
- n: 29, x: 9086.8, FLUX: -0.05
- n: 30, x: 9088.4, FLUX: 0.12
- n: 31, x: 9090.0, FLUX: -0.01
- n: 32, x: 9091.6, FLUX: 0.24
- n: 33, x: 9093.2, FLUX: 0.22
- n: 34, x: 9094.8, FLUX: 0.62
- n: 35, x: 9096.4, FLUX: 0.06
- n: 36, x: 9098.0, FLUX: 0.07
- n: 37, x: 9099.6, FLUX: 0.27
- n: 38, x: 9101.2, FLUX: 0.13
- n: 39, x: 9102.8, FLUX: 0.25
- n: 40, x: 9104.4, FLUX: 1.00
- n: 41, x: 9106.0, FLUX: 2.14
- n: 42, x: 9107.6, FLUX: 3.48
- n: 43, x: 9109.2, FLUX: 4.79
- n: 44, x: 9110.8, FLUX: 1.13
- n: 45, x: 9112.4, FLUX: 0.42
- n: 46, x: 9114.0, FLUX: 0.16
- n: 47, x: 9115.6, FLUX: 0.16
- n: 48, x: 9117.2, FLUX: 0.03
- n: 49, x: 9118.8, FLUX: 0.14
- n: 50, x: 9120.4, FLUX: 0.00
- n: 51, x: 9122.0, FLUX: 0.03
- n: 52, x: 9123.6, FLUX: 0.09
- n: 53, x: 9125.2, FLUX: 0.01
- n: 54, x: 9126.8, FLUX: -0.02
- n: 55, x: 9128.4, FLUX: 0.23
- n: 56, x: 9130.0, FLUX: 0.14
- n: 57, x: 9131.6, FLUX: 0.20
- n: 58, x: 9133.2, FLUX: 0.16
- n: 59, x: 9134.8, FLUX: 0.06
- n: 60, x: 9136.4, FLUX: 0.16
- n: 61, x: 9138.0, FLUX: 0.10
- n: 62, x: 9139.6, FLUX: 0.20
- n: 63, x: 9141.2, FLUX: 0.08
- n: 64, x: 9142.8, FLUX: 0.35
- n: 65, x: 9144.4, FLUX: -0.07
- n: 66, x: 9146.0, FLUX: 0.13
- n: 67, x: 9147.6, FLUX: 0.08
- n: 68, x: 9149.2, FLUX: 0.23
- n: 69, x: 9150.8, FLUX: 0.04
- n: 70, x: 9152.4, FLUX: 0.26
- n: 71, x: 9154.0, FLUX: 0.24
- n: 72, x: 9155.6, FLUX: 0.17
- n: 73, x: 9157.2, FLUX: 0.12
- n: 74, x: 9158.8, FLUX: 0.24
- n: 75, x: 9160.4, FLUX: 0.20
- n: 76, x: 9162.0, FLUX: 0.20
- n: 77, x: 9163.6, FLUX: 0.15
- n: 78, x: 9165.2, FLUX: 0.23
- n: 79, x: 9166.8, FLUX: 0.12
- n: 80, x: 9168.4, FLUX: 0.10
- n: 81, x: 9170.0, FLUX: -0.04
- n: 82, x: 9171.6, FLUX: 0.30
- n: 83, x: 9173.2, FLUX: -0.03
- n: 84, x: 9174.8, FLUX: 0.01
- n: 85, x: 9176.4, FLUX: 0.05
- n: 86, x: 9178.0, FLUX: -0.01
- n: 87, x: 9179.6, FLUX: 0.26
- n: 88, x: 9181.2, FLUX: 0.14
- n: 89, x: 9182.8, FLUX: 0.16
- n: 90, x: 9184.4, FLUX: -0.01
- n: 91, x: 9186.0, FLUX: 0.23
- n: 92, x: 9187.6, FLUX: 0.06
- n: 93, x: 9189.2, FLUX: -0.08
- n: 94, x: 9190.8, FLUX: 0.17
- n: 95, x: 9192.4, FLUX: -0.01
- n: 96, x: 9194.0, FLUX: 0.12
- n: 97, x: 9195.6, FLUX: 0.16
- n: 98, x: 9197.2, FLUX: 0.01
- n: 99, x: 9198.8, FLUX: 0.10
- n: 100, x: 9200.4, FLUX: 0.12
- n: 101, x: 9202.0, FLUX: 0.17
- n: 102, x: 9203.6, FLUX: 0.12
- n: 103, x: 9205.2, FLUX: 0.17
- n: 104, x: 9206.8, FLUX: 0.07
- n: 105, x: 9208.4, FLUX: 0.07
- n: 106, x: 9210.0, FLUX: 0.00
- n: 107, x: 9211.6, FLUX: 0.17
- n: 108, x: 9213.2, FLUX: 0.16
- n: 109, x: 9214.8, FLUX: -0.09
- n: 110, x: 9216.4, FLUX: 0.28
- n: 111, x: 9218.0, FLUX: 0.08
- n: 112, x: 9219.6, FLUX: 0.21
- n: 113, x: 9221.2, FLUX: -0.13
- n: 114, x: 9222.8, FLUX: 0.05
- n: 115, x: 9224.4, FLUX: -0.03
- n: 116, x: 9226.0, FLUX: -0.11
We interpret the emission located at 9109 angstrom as [O III]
